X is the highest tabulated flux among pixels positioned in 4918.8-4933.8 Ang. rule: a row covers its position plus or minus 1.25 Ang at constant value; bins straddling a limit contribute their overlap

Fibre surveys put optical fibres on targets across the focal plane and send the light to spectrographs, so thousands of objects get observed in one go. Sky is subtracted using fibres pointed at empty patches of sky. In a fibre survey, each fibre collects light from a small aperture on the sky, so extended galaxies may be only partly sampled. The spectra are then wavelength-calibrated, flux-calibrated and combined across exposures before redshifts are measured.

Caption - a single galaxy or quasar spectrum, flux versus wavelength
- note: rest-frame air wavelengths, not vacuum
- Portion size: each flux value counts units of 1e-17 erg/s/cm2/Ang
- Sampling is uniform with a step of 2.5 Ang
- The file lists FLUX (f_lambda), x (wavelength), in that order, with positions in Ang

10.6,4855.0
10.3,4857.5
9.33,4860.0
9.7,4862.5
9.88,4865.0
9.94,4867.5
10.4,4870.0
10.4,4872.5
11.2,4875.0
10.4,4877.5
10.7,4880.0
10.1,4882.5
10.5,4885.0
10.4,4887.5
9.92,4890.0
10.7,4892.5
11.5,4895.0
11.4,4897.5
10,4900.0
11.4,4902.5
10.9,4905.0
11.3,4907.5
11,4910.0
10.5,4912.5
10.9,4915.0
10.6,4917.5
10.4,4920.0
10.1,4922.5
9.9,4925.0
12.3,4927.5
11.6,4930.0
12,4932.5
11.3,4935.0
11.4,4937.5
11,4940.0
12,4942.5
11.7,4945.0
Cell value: 12.3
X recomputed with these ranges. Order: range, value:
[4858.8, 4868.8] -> 9.94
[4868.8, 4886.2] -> 11.2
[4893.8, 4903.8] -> 11.5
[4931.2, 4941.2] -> 12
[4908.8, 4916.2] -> 11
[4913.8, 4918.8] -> 10.9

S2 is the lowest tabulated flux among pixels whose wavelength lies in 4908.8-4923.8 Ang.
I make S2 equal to 10.1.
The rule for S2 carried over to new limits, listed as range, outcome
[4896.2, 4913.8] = 10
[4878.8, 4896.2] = 9.92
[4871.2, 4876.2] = 10.4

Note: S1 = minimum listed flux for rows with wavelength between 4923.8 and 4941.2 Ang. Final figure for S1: 9.9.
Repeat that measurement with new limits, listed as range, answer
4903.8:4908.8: 10.9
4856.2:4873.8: 9.33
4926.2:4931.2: 11.6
